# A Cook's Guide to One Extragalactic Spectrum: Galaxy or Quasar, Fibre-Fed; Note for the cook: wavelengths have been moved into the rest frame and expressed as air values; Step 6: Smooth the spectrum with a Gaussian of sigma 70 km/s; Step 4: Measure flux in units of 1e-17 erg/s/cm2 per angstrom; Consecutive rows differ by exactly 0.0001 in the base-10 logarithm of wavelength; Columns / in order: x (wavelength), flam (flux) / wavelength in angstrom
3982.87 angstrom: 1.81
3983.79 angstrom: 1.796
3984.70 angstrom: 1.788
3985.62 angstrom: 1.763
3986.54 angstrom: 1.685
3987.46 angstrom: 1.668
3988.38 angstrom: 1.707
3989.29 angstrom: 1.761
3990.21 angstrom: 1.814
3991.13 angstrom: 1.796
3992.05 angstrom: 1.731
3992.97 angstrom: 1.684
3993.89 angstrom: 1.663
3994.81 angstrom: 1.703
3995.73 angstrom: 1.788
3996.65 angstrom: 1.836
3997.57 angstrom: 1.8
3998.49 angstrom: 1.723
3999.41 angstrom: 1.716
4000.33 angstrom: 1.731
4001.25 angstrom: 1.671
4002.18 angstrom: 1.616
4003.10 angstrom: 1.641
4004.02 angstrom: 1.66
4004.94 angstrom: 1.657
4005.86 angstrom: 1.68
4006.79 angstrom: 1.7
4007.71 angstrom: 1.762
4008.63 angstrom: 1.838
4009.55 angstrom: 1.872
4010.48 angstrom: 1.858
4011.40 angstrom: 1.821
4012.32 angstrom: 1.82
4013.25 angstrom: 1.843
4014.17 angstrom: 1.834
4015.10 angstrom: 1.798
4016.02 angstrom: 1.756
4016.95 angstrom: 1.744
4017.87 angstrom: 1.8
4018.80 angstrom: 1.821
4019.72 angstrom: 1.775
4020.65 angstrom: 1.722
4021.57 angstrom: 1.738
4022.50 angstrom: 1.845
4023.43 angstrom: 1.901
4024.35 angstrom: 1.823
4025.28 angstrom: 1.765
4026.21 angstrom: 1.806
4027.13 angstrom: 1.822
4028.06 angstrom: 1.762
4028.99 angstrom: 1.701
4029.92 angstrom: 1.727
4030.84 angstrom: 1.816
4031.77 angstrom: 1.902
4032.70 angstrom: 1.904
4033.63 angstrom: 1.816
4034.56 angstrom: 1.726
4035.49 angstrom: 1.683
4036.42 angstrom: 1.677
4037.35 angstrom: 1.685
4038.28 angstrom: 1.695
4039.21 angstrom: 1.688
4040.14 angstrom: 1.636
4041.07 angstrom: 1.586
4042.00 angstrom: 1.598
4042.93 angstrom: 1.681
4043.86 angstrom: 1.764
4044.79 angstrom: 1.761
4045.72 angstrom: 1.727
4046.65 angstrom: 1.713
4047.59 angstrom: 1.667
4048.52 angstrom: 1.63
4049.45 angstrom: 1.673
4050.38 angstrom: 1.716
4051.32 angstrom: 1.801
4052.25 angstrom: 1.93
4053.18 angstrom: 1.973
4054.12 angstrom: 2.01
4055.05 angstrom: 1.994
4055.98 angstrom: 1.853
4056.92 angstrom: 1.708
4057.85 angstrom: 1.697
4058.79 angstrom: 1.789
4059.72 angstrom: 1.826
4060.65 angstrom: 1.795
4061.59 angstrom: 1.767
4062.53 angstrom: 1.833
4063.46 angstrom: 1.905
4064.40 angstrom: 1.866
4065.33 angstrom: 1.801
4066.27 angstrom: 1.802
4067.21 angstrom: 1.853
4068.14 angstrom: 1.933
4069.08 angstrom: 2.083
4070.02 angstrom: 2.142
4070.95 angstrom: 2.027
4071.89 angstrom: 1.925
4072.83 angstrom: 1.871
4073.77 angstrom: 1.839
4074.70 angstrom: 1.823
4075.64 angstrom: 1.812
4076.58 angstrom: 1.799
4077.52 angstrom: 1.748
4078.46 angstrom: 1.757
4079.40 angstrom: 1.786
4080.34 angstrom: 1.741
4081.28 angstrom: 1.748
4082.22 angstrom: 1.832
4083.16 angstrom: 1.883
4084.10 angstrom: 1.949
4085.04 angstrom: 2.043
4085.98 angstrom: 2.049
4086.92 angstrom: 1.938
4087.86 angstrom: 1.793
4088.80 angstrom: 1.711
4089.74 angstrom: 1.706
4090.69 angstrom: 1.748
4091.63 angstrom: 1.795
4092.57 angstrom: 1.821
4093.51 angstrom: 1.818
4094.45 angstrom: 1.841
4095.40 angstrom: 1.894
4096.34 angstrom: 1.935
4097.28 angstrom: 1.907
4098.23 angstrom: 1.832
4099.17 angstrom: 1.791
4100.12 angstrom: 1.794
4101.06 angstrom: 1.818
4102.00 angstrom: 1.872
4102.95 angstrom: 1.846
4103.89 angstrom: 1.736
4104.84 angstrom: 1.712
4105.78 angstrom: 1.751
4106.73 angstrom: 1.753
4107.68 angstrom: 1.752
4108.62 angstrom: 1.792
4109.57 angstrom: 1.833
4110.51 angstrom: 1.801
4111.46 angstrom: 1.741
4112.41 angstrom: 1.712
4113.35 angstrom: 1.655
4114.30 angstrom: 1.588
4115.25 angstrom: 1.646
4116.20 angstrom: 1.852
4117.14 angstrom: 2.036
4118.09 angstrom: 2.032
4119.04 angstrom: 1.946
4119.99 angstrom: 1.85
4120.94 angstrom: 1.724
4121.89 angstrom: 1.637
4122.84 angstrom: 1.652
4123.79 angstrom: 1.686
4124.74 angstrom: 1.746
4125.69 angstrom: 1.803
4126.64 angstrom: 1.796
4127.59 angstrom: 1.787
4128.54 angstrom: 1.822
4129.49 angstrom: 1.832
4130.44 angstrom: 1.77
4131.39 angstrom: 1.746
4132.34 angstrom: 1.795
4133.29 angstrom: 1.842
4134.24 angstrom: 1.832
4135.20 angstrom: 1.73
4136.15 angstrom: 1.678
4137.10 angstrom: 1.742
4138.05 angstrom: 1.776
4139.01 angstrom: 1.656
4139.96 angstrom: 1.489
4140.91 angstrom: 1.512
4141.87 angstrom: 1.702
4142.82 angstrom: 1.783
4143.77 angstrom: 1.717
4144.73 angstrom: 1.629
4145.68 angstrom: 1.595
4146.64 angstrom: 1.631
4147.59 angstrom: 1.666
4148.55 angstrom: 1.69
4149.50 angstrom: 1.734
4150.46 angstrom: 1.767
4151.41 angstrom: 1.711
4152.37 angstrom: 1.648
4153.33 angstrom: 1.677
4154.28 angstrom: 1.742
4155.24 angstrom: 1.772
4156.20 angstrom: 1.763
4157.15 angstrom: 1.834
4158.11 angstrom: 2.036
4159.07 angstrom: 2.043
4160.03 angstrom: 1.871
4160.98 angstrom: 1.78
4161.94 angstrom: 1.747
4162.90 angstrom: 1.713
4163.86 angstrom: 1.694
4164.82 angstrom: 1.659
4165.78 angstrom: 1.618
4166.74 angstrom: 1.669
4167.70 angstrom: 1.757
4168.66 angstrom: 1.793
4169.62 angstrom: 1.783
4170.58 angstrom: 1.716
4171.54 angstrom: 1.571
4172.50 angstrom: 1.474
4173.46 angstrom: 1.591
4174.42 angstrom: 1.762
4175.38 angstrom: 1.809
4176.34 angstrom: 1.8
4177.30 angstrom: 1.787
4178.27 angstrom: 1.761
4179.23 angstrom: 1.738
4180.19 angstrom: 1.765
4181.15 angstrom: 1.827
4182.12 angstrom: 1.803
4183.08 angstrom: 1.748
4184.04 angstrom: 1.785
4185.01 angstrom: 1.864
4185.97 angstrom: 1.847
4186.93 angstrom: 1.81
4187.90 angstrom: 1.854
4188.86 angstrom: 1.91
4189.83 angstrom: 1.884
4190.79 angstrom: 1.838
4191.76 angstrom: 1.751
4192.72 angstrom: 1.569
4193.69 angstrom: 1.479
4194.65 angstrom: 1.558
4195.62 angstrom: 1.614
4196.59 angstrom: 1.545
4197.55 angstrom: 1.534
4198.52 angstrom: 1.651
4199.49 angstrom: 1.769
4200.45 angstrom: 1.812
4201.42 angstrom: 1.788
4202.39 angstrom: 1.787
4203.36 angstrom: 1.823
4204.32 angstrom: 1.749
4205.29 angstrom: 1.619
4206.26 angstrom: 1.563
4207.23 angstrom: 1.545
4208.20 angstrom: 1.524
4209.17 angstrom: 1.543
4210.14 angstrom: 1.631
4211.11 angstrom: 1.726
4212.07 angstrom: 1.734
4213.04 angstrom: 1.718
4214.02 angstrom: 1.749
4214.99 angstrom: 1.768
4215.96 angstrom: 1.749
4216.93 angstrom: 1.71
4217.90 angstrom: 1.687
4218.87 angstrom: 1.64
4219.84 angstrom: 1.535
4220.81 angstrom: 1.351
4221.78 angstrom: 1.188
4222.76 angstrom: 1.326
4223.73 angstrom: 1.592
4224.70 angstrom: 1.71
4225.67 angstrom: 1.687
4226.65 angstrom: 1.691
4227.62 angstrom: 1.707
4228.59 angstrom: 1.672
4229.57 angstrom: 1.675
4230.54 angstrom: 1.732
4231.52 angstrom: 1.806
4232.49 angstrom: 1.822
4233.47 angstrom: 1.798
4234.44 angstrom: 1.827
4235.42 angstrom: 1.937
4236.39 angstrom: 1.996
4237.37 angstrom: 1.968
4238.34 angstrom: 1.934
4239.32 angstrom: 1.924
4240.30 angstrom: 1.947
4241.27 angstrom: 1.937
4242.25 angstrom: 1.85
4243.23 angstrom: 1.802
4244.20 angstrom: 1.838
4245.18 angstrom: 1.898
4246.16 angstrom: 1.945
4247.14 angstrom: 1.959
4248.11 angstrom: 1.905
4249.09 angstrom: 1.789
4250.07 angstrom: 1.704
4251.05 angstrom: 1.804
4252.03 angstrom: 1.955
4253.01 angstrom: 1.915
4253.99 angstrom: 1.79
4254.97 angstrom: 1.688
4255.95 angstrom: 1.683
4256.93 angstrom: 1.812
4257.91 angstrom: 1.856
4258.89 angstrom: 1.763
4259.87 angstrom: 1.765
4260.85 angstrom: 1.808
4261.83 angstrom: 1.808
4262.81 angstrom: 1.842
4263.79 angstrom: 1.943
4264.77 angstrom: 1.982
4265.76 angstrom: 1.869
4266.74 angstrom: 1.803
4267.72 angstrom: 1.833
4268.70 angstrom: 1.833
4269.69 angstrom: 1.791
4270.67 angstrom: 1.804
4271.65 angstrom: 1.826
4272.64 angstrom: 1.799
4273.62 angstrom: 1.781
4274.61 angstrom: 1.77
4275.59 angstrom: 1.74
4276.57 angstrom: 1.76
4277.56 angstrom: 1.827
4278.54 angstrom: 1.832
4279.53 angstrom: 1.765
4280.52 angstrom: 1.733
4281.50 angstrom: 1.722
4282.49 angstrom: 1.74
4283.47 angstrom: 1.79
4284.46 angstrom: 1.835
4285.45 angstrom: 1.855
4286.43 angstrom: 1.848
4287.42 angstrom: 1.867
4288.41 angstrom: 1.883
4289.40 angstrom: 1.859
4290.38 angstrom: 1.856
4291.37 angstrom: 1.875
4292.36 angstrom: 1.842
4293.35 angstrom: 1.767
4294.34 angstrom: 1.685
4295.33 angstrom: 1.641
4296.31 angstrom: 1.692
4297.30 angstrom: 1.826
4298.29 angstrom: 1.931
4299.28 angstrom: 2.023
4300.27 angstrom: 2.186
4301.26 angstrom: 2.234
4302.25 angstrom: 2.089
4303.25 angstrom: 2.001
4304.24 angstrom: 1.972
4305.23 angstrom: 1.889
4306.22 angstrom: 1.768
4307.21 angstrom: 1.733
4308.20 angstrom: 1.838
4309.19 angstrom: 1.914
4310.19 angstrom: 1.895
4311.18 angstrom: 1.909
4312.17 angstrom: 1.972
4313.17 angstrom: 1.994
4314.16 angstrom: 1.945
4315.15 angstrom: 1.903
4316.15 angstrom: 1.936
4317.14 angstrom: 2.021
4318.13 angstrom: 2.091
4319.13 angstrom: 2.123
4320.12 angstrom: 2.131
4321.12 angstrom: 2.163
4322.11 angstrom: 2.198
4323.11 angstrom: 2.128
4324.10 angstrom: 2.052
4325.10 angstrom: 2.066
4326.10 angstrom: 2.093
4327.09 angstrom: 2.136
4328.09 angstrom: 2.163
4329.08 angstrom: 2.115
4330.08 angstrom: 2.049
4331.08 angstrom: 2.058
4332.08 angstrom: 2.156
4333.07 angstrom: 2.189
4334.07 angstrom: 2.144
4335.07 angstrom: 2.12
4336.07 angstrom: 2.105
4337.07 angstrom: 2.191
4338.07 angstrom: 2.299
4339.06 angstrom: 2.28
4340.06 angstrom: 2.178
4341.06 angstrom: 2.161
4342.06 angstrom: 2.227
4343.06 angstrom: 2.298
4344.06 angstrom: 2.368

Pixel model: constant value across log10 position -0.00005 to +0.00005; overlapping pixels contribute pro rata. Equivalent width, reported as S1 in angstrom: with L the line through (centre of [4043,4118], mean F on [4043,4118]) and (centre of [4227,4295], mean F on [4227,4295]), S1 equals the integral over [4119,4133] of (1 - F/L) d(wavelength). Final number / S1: 0.41 angstrom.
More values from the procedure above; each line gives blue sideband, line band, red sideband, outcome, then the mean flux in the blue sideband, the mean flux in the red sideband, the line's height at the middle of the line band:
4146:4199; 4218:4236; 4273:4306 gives 1.4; 1.73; 1.85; 1.79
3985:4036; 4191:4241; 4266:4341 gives 5.3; 1.76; 1.95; 1.89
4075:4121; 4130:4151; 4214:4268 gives 1.2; 1.82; 1.78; 1.8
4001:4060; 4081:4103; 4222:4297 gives -0.9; 1.76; 1.8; 1.78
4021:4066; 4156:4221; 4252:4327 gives 4.2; 1.77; 1.89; 1.84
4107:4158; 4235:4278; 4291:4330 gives 1.3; 1.74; 1.97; 1.9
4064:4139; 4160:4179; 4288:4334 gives 1.6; 1.82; 1.98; 1.87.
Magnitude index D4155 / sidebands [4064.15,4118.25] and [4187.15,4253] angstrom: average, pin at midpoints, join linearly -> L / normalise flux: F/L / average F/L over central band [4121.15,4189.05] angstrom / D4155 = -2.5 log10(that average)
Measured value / 0.025 mag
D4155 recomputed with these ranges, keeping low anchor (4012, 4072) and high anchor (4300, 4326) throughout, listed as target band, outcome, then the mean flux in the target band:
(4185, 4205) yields 0.11 mag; 1.73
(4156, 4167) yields 0.06 mag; 1.79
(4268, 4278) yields 0.10 mag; 1.79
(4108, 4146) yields 0.07 mag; 1.75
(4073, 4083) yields 0.02 mag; 1.79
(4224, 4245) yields 0.07 mag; 1.82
